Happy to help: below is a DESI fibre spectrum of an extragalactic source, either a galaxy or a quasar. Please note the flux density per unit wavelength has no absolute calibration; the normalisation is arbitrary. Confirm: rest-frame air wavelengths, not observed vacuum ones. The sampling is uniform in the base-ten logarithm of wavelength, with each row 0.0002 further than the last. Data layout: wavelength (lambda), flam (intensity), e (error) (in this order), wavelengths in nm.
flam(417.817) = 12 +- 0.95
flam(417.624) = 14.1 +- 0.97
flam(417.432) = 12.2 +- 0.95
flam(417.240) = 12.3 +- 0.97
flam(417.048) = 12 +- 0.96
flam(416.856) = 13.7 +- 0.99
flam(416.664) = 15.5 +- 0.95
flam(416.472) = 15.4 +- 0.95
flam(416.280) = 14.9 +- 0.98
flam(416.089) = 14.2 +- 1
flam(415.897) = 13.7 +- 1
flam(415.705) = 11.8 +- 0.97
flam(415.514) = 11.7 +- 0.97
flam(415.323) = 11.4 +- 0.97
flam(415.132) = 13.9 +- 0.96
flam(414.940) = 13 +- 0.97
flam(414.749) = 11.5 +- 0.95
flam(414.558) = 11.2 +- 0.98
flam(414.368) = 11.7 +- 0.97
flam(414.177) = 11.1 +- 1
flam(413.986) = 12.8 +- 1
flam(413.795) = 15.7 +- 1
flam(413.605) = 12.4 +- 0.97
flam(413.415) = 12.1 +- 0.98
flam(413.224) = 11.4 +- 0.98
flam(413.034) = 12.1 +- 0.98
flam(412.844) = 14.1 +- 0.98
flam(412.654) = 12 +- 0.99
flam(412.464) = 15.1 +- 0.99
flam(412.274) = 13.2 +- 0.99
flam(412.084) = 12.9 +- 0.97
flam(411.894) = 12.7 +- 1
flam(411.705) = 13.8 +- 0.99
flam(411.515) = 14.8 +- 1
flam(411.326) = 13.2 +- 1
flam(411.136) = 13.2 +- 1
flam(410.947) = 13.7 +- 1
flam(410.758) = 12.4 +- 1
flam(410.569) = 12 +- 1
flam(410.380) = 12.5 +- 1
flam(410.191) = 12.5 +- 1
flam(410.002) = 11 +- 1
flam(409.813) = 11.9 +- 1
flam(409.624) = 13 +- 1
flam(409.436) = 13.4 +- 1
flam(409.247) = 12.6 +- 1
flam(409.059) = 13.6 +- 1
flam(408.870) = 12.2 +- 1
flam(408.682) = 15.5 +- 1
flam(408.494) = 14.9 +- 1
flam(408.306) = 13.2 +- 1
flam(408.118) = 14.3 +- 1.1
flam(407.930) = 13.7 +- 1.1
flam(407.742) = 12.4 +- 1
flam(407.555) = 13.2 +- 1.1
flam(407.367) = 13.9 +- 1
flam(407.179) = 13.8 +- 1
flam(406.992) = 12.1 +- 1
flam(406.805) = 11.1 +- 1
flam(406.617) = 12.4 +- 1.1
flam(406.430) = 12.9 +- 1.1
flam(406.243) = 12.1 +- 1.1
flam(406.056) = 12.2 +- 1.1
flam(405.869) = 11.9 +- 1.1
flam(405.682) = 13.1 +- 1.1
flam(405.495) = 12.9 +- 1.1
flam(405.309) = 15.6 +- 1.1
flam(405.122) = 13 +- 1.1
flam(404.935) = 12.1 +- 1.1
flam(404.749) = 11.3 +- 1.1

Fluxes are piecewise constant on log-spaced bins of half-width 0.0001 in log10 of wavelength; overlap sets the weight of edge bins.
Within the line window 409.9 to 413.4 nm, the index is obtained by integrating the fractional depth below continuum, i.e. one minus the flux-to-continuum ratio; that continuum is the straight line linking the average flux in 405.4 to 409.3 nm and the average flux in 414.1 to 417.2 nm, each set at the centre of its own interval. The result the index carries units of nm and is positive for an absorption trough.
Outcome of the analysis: 0.02 nm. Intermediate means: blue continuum 13.1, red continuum 12.9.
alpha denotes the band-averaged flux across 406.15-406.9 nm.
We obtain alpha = 12.1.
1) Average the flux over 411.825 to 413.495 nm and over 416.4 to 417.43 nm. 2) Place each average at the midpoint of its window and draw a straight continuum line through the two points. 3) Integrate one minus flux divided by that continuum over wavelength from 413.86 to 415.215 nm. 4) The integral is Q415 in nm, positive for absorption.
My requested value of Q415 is 0.10 nm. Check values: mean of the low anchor 12.8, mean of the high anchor 13.6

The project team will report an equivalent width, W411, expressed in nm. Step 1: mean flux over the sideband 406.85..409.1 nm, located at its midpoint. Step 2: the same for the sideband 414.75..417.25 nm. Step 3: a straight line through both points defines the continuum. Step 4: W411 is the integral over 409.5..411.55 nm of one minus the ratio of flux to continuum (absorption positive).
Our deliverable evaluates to 0.11 nm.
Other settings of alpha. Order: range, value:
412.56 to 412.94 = 13.1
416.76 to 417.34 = 12.7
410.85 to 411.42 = 13.4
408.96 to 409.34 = 13.1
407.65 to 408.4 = 13.4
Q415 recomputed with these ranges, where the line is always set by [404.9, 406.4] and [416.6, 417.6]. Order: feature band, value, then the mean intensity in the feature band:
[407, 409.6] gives -0.116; 13.5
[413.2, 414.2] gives 0.022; 12.8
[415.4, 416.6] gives -0.047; 13.6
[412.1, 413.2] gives -0.009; 13.2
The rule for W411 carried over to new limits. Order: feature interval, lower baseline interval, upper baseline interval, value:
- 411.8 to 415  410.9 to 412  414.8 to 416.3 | 0.150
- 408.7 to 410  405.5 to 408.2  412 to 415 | -0.008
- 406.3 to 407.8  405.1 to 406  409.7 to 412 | 0.049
